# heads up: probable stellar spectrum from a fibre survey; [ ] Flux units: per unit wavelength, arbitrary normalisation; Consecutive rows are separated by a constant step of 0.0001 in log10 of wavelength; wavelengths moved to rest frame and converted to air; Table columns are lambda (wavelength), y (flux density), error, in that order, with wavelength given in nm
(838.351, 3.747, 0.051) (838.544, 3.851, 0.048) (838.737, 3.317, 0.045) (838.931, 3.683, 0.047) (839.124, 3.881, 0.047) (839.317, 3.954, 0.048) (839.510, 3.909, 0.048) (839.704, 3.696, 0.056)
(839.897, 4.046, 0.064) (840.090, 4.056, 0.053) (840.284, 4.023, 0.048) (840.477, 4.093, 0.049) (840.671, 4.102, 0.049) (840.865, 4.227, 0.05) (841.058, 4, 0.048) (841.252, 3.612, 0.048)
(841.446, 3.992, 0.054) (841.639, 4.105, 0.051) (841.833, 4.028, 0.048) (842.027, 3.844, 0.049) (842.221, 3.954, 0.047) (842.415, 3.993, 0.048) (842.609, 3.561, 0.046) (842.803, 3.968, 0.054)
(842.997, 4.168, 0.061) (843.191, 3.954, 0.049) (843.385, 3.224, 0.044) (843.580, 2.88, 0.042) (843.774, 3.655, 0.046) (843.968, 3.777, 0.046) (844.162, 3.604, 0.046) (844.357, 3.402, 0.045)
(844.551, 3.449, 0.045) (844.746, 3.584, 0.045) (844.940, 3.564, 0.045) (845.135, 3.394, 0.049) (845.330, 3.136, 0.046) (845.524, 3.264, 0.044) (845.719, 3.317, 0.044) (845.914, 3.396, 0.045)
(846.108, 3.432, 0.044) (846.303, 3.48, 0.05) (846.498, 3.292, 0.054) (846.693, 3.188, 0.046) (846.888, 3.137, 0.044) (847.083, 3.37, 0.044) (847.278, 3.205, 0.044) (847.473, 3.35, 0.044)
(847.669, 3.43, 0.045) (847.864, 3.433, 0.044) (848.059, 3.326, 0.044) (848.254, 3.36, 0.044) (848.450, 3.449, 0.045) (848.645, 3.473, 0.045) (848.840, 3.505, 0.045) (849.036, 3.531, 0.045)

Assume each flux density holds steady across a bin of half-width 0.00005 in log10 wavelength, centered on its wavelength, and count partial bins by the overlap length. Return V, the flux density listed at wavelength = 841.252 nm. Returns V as 3.612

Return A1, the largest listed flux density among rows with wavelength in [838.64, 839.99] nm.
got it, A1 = 4.046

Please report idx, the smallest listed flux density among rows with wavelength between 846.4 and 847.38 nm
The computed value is 3.137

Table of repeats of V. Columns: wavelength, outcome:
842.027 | 3.844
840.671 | 4.102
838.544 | 3.851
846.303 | 3.48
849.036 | 3.531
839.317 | 3.954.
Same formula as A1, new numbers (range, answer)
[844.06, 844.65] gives 3.604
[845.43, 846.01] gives 3.396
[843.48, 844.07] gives 3.777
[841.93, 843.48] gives 4.168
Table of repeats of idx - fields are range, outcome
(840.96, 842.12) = 3.612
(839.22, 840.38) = 3.696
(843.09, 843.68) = 2.88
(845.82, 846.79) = 3.188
